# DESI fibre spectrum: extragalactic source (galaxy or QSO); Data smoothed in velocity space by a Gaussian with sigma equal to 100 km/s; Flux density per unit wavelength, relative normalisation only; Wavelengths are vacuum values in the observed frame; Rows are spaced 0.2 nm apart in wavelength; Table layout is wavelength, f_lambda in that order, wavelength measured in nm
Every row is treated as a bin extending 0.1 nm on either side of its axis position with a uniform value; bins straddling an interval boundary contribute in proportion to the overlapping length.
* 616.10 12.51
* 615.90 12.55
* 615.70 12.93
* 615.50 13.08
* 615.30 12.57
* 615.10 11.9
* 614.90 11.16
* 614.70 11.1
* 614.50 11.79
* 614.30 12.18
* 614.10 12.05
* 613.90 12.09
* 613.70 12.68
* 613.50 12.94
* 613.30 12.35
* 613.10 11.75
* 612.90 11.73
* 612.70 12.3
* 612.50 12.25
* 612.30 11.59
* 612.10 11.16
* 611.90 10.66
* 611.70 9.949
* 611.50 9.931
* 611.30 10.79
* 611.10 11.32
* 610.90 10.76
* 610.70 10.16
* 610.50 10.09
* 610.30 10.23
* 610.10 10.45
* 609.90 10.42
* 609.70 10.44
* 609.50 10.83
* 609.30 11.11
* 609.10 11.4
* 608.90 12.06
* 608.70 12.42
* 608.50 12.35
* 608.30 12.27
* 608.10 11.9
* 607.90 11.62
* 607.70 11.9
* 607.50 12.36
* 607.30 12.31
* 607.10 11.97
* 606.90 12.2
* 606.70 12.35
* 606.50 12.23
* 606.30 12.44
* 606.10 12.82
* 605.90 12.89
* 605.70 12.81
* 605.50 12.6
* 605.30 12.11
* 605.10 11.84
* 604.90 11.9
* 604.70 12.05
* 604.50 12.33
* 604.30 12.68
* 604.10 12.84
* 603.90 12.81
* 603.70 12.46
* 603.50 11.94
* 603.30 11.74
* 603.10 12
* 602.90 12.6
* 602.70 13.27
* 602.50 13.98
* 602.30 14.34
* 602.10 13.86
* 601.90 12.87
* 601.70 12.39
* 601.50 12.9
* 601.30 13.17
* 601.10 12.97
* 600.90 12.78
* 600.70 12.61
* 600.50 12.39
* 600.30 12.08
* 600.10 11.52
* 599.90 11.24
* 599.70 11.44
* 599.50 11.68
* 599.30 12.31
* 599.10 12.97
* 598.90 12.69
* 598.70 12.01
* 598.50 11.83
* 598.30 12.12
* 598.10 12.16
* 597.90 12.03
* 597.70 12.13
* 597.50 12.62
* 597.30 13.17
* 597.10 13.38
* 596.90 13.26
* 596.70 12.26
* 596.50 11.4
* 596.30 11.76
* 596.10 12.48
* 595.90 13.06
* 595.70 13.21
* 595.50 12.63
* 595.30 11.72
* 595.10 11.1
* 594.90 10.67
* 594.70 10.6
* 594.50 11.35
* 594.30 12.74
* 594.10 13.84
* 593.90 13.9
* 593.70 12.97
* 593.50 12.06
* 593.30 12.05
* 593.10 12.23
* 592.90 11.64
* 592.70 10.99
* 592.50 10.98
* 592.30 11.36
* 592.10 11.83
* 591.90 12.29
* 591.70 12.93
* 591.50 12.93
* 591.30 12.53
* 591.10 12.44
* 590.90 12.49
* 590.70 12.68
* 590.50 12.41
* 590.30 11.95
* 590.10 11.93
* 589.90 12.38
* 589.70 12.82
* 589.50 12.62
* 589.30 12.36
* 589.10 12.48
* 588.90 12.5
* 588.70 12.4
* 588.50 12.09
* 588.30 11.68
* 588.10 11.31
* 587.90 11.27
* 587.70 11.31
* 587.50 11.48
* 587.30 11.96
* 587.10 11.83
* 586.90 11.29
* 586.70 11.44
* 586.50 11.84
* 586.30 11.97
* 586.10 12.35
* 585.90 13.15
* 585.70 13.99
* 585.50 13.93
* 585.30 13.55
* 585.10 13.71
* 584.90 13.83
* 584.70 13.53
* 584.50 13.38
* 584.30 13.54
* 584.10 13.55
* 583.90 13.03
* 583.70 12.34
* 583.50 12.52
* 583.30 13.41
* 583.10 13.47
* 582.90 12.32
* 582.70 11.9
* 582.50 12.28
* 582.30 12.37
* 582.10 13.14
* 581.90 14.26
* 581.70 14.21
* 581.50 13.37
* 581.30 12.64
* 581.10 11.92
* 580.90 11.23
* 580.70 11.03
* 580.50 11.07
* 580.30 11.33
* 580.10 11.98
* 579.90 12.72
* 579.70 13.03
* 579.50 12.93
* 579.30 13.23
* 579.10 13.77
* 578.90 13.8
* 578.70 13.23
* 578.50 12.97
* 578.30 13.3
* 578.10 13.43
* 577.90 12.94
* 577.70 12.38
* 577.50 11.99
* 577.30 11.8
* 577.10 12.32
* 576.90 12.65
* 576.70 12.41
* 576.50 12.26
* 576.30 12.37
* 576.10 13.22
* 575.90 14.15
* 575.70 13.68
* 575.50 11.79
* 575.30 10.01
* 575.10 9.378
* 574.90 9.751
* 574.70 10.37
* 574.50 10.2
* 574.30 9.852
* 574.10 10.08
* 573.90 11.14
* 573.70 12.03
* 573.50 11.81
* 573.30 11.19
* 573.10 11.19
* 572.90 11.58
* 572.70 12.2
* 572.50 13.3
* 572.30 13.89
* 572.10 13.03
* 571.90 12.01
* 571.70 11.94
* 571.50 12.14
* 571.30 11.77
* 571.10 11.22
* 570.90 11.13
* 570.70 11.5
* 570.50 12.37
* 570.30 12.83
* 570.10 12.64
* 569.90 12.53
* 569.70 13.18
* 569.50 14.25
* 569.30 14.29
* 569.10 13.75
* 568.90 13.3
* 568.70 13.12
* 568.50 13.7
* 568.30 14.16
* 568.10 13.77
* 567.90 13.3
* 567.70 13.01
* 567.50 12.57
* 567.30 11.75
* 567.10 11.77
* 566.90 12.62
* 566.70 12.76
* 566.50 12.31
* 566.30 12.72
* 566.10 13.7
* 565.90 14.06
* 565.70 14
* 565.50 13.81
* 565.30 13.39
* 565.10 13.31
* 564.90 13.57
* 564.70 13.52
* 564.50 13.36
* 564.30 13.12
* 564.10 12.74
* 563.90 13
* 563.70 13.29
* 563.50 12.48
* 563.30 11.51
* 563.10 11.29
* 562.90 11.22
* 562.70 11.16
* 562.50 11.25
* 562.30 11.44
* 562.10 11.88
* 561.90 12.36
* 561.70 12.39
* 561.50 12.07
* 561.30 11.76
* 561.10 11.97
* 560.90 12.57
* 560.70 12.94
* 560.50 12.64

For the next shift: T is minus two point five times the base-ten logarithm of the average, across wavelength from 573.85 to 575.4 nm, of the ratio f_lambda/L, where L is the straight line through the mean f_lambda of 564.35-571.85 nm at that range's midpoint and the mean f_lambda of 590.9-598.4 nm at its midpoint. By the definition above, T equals 0.26 mag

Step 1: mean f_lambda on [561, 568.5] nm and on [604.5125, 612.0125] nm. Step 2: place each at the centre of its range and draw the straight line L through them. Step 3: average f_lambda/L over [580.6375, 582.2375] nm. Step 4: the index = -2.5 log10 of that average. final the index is -0.04 mag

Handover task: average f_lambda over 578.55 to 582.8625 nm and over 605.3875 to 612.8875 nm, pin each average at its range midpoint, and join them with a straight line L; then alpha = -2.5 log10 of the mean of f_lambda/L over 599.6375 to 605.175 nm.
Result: -0.07 mag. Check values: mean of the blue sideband 12.6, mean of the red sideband 11.6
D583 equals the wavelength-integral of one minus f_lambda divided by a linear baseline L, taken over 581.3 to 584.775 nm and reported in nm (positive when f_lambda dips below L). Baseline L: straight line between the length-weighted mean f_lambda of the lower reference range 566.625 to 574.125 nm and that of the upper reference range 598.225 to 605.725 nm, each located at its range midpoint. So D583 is -0.16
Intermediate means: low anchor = 12.5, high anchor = 12.5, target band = 13.1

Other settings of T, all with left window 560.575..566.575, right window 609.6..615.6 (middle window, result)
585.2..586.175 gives -0.12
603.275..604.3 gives -0.07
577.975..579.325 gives -0.10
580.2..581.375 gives 0.06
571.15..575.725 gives 0.08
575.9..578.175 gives -0.03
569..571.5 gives -0.01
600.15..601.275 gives -0.08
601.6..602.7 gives -0.16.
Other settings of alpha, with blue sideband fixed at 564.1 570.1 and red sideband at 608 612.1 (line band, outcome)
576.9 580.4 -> -0.011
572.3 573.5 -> 0.077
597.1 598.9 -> -0.066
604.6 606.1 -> -0.103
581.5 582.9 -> -0.047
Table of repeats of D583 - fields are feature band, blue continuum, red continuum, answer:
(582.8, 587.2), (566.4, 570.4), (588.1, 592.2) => -0.13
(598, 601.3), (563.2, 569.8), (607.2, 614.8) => -0.08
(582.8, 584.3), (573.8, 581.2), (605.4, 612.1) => -0.13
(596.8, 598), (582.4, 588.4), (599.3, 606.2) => -0.02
